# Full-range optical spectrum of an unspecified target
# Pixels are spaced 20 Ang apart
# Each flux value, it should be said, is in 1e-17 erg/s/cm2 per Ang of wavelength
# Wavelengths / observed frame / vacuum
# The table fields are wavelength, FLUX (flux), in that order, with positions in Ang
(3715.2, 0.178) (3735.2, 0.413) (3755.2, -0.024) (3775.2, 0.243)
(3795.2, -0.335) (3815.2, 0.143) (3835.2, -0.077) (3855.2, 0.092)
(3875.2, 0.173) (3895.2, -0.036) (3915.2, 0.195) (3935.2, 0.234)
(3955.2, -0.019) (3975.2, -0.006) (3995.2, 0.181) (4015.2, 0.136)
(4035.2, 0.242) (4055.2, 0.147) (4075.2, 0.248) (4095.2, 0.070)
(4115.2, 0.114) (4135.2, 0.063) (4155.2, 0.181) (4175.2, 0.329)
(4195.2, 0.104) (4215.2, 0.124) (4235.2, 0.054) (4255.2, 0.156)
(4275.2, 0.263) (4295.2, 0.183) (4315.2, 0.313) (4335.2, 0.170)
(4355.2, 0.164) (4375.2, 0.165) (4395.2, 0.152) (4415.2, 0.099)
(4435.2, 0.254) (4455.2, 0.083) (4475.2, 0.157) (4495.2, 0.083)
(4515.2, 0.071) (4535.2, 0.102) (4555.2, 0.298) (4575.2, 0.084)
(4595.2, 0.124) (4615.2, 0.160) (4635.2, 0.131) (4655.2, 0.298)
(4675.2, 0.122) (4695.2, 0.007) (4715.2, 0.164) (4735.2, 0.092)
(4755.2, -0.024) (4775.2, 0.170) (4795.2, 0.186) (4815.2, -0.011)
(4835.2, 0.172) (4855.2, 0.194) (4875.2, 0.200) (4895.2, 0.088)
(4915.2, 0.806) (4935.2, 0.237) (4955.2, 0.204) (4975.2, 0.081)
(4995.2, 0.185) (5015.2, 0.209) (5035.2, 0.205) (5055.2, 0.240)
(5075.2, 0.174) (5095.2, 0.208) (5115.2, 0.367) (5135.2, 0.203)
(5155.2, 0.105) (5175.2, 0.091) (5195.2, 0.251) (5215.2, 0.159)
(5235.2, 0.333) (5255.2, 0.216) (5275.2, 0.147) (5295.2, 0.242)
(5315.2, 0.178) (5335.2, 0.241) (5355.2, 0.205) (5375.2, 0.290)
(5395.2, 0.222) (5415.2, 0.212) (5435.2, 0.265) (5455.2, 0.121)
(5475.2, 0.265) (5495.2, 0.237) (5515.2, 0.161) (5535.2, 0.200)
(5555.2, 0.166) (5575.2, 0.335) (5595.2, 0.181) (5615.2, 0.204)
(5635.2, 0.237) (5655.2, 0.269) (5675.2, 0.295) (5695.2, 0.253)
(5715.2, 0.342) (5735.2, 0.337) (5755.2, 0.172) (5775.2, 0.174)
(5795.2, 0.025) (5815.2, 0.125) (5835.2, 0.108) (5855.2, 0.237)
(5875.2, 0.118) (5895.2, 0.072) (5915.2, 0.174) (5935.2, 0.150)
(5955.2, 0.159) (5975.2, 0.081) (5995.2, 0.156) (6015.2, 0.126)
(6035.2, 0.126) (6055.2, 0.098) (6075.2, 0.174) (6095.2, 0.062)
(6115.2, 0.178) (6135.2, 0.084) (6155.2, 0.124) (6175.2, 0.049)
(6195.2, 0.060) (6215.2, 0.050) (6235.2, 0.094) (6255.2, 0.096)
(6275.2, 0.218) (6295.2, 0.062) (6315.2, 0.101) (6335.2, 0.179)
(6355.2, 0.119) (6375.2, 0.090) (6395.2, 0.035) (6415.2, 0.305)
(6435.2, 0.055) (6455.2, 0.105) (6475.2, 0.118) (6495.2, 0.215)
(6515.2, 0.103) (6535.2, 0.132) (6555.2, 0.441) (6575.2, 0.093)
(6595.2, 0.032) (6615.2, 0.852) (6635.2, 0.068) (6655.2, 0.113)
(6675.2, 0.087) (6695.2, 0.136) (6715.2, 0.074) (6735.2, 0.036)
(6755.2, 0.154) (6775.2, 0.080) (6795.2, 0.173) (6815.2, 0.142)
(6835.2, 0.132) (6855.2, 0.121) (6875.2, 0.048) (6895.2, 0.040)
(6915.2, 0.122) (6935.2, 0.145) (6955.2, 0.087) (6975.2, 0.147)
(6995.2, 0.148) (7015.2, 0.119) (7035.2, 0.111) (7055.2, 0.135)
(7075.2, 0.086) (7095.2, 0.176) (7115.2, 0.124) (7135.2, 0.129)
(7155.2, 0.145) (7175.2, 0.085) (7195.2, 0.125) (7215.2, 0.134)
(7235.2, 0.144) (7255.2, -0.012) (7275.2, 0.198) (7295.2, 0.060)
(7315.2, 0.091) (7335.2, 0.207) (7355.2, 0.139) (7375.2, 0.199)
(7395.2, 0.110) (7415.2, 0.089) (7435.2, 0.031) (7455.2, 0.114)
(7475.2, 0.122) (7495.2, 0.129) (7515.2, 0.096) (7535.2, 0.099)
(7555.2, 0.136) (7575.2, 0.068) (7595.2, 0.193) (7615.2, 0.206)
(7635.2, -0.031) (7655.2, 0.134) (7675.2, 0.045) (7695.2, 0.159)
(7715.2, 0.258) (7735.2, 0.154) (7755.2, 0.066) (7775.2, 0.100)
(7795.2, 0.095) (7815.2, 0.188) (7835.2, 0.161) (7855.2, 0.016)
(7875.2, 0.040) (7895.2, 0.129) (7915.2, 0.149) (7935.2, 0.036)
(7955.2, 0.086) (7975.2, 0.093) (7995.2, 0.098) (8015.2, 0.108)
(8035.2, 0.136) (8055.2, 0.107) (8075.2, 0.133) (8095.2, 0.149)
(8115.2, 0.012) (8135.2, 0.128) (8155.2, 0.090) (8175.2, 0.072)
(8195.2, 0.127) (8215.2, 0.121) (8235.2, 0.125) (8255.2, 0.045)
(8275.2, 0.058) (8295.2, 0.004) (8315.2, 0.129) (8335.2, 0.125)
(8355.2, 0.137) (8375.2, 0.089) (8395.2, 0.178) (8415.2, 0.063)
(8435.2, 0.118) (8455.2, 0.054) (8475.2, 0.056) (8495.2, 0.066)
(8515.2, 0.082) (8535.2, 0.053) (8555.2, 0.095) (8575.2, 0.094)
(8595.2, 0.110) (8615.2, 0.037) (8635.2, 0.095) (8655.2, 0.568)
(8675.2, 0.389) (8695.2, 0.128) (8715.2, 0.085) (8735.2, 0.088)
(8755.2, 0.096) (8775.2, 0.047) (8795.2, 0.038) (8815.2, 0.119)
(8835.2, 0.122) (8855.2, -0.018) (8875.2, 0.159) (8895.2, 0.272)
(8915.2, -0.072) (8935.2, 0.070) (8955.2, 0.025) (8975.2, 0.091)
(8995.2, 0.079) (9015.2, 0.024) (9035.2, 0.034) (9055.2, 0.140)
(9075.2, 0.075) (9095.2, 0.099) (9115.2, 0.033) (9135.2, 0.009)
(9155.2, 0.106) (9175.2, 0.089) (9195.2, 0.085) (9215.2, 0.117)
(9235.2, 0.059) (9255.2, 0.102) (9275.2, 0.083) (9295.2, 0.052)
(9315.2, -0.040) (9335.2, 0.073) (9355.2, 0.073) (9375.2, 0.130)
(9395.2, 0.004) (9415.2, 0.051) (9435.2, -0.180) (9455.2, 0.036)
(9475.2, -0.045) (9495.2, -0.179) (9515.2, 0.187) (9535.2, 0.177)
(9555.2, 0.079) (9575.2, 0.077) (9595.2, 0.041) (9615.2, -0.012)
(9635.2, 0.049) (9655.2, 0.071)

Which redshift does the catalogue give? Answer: 0.32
